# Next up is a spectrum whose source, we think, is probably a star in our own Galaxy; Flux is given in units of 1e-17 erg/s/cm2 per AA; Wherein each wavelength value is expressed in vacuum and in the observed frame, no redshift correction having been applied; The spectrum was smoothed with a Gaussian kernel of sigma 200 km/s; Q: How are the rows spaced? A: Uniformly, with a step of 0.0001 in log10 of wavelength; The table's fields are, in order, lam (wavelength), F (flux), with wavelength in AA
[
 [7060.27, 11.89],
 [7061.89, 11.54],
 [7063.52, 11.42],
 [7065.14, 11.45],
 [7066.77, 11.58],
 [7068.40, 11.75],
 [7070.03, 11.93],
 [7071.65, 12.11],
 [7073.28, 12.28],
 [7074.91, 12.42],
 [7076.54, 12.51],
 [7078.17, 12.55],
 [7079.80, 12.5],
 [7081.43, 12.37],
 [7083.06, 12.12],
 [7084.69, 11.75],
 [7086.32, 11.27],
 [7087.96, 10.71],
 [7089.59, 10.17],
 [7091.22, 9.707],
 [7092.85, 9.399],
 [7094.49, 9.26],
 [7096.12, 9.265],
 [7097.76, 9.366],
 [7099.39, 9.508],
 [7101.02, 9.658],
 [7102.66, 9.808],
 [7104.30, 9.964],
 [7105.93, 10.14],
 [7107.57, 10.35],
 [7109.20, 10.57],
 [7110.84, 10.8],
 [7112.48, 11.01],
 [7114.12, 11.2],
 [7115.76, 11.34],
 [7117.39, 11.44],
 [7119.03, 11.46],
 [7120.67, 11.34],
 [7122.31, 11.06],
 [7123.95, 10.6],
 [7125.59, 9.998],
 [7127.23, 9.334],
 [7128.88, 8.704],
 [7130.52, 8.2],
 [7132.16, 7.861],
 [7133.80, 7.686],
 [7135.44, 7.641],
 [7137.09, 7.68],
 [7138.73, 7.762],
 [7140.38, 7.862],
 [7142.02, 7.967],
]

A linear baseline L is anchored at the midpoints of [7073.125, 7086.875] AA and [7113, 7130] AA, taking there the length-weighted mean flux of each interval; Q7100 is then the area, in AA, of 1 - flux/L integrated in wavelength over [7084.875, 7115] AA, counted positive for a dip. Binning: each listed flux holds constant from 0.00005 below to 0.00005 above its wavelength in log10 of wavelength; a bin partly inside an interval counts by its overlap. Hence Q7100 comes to 3.35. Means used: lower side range 12.2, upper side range 10.6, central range 10.2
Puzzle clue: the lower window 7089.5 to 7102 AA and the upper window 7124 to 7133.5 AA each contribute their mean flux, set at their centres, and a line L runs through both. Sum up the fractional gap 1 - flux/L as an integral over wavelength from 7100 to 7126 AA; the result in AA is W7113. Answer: -4.2 AA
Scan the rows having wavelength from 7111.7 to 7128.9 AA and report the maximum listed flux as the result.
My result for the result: 11.46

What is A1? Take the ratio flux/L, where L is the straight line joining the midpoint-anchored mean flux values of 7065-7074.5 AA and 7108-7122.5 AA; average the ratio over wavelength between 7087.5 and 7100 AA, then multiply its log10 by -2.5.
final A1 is 0.19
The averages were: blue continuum 11.9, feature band 9.65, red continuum 11.1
